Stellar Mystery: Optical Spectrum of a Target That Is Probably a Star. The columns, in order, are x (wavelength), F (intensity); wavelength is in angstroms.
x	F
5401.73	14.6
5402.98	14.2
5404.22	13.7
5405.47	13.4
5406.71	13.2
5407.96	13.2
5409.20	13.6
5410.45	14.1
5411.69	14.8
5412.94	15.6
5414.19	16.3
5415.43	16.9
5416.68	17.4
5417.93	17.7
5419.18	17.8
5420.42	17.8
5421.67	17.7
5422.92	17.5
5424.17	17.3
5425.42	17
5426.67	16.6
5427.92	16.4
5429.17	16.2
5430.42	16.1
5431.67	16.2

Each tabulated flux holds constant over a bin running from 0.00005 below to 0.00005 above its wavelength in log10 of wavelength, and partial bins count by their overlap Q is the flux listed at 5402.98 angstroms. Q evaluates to 14.2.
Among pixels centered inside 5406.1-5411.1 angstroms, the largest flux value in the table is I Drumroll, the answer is 14.1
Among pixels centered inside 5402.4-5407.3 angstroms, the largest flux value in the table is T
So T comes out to 14.2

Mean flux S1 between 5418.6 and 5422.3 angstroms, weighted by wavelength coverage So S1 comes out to 17.8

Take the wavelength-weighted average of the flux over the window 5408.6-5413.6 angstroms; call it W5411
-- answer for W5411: 14.5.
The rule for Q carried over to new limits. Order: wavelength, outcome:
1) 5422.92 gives 17.5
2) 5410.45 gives 14.1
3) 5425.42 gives 17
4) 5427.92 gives 16.4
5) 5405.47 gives 13.4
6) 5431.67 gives 16.2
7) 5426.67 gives 16.6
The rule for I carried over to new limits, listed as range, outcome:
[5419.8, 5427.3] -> 17.8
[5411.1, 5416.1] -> 16.9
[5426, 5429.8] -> 16.6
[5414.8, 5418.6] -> 17.7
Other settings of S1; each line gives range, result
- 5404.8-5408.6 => 13.3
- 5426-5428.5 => 16.5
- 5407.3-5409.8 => 13.4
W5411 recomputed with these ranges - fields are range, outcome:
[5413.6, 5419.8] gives 17.2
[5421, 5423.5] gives 17.6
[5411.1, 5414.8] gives 15.5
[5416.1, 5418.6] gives 17.5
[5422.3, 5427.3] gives 17.1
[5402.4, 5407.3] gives 13.6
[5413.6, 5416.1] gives 16.6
